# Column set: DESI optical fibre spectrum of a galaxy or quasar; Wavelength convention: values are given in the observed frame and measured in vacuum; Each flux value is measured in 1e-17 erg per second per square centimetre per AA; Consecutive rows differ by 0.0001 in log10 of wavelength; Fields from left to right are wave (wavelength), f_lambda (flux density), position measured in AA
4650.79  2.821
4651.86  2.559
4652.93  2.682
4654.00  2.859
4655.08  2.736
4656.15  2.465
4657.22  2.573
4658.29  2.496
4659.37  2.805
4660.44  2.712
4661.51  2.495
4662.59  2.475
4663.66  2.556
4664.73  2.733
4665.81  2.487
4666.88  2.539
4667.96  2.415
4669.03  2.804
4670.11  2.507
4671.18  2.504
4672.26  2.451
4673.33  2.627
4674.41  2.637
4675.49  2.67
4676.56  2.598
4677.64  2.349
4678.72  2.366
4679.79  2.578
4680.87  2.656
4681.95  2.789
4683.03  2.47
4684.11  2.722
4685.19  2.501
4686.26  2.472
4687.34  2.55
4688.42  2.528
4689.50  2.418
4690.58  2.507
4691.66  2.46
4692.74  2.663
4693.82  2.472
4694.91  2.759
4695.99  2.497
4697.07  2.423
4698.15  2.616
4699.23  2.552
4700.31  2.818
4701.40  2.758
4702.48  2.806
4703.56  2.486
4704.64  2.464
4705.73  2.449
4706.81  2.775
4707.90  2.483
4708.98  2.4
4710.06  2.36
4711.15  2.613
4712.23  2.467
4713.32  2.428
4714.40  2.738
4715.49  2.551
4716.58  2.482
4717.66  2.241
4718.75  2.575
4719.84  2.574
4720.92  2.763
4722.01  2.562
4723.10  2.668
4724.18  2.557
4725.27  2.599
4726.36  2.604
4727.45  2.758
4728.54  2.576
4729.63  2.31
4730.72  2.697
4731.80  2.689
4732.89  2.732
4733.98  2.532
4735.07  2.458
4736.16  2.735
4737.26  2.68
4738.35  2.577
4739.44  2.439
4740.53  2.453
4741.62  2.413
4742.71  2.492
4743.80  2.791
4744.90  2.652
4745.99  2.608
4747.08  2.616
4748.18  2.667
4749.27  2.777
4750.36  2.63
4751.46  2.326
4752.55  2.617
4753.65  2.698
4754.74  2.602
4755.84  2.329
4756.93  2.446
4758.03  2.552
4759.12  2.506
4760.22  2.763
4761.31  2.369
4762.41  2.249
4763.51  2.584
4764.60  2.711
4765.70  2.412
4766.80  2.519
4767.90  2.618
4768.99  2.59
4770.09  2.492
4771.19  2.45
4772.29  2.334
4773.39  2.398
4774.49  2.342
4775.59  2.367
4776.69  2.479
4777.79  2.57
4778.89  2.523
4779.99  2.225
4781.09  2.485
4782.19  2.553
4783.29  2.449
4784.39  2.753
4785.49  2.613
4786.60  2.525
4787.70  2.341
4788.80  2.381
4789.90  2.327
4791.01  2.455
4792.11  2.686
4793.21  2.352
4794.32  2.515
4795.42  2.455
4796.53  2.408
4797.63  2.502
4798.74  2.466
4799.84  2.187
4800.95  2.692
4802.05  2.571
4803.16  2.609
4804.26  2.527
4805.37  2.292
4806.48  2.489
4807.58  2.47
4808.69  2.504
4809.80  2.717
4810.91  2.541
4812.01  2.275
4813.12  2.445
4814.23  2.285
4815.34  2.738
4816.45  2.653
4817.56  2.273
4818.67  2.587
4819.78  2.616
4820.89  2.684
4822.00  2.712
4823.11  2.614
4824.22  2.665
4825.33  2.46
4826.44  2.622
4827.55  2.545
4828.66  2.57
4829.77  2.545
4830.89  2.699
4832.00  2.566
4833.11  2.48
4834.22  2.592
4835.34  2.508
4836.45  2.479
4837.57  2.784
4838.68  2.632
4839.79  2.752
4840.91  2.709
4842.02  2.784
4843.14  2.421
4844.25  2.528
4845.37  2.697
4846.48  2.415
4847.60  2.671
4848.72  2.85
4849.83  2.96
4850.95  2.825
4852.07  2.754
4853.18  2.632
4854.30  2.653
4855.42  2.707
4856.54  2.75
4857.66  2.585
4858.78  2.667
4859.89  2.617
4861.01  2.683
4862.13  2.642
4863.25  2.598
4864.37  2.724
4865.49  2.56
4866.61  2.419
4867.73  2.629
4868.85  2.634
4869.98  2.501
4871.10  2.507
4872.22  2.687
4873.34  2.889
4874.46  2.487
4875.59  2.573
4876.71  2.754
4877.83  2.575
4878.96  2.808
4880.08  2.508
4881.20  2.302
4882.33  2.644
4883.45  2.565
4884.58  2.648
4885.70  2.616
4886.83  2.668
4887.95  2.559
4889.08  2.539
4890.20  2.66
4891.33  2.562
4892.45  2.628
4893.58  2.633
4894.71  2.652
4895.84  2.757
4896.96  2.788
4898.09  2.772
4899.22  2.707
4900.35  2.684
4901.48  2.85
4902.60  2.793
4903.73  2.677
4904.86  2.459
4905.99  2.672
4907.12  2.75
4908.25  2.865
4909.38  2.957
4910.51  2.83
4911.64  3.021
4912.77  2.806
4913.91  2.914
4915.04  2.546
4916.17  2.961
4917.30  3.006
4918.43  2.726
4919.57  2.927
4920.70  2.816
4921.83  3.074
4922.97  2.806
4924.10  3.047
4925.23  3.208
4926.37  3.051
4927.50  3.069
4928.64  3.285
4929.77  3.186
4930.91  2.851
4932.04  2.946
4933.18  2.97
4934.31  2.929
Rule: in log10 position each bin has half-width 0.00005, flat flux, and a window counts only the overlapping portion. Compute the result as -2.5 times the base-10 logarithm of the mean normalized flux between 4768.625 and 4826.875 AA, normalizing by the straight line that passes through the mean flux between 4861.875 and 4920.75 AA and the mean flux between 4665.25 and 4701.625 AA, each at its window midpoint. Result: 0.06 mag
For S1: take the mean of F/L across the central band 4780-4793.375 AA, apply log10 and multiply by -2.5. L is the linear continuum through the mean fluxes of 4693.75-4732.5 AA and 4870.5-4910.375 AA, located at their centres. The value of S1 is 0.05 mag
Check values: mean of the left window 2.57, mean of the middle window 2.49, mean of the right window 2.66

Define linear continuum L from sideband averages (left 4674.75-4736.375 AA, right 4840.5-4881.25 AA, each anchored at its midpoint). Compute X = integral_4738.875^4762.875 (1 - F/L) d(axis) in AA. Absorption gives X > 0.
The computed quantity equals 0.4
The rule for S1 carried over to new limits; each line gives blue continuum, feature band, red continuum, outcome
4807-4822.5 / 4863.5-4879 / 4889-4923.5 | 0.027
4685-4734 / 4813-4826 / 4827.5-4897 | 0.020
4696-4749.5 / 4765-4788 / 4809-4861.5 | 0.050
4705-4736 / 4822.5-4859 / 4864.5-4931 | 0.019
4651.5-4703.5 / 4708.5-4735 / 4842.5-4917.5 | 0.019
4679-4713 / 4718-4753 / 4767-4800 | -0.033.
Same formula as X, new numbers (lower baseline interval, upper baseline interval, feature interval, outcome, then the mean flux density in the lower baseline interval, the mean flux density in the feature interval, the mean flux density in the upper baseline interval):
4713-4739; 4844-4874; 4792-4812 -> 1.1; 2.59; 2.49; 2.66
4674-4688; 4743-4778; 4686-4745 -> -0.3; 2.57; 2.57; 2.53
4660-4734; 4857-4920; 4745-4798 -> 2.2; 2.57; 2.5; 2.68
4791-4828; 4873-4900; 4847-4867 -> -0.7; 2.52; 2.68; 2.64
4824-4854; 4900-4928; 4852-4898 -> 1.9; 2.64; 2.63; 2.86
